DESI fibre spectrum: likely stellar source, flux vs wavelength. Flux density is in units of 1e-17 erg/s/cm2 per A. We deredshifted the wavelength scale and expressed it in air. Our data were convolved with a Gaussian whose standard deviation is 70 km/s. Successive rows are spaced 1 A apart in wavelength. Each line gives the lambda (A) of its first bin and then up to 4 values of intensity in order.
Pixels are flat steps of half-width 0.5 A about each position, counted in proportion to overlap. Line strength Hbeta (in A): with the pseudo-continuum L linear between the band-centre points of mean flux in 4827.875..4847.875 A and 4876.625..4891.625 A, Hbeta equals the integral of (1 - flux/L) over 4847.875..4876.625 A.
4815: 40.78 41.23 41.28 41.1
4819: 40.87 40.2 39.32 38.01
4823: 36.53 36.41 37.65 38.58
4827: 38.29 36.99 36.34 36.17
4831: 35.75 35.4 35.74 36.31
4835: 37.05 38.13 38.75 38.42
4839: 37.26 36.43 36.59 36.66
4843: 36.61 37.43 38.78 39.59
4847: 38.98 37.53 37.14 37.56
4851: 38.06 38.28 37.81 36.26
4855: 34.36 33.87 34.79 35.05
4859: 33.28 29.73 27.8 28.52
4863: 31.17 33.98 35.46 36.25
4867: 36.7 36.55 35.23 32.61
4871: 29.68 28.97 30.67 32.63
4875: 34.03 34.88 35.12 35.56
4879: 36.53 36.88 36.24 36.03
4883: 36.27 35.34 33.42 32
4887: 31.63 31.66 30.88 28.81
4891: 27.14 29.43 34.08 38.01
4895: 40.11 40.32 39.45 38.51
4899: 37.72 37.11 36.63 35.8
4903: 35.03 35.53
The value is 0.98 A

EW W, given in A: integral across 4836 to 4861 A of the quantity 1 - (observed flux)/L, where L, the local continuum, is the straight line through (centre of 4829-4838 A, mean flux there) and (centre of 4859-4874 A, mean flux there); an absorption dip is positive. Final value -1.22 A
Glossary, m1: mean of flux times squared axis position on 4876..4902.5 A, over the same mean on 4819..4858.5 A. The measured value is 1.0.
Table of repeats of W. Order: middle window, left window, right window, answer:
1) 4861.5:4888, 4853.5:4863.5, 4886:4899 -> -0.46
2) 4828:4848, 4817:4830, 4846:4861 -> -0.04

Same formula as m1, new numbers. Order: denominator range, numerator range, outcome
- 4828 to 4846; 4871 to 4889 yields 0.93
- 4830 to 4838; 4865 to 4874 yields 0.92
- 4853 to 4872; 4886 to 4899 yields 1.04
